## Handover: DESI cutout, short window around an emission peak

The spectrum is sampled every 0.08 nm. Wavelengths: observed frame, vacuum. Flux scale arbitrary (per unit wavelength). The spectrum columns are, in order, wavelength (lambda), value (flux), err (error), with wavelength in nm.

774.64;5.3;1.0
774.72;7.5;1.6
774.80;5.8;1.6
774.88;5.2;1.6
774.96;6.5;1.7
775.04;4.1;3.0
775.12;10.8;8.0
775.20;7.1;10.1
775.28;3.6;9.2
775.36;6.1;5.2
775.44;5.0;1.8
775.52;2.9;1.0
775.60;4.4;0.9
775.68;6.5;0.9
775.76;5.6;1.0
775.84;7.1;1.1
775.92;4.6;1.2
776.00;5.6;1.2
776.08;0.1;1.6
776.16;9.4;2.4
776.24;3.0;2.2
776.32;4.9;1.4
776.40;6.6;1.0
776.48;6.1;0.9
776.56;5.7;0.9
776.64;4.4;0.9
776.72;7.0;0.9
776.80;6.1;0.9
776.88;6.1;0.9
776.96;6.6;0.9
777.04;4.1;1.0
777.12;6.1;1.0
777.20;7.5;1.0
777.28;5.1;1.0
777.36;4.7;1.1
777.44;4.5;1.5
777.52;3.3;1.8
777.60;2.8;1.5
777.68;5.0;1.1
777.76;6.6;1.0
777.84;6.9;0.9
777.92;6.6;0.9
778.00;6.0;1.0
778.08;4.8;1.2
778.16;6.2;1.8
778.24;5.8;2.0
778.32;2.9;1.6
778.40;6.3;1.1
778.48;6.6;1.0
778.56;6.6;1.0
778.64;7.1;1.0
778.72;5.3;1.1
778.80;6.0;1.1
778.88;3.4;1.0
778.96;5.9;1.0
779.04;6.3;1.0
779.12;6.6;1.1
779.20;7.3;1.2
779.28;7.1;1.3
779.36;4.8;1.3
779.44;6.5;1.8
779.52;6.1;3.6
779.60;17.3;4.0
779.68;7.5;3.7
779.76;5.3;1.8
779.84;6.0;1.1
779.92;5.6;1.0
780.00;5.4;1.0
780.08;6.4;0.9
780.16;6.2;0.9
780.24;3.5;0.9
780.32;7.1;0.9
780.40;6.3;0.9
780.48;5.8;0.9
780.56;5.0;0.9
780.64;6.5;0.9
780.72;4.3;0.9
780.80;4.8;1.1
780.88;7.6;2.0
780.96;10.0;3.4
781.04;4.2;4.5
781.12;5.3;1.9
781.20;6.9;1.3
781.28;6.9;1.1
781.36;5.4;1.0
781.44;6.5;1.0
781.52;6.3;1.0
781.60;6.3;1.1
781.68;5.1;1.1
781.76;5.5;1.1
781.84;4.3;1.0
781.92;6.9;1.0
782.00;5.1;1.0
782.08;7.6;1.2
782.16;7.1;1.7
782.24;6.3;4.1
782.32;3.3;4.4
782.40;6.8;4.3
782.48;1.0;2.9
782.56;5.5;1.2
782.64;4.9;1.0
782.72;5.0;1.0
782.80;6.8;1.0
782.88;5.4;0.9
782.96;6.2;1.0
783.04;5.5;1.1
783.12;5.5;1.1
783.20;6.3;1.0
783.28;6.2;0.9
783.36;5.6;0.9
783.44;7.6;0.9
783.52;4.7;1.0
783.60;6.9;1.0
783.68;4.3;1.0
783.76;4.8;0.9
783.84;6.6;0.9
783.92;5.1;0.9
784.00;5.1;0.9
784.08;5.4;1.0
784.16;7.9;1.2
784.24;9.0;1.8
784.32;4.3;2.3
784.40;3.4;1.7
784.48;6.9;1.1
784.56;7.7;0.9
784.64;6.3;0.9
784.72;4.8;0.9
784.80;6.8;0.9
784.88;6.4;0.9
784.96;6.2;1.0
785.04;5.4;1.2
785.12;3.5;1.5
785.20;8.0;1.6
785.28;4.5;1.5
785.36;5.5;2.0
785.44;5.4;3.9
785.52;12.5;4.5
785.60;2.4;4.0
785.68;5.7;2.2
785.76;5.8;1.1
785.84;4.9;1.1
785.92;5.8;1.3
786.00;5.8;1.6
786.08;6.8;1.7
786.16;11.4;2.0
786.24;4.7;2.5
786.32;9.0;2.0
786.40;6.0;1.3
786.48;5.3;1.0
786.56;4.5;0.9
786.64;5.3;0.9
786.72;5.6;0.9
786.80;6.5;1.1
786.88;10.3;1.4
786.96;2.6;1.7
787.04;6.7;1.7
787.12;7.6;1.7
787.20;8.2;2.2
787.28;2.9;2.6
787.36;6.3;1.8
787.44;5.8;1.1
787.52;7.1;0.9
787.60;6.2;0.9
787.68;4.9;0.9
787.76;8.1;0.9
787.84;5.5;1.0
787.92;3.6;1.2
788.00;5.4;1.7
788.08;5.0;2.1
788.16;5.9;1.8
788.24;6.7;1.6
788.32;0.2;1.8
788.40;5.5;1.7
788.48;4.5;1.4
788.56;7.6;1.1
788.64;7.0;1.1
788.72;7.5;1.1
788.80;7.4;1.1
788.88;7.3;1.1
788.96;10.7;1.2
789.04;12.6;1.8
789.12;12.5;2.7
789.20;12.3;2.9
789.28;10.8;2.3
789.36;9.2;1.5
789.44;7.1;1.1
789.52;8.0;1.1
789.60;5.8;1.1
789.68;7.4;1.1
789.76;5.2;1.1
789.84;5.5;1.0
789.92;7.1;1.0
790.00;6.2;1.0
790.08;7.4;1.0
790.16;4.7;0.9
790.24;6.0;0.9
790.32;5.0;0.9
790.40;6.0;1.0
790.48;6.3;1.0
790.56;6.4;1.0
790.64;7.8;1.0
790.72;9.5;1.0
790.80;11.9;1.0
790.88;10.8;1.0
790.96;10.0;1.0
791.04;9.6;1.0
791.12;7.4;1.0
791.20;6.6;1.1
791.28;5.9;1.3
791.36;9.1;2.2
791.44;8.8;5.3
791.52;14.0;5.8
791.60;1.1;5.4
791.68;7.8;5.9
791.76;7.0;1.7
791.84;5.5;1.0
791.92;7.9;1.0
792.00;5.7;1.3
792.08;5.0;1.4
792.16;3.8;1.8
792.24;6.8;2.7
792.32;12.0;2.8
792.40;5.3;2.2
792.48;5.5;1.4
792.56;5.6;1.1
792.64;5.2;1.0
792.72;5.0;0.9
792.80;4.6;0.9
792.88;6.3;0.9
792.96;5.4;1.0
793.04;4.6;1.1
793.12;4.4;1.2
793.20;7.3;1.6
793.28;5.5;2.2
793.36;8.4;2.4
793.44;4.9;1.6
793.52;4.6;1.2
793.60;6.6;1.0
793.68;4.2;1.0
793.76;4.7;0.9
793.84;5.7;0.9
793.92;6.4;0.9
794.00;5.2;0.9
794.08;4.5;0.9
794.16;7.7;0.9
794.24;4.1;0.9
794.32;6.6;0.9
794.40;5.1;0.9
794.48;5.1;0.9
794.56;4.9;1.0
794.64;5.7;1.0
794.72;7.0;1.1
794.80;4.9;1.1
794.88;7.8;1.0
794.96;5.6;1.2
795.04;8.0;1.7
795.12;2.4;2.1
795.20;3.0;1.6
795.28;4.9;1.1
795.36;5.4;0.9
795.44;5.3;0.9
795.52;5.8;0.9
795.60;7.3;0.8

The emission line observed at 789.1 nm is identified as [S II] 6716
